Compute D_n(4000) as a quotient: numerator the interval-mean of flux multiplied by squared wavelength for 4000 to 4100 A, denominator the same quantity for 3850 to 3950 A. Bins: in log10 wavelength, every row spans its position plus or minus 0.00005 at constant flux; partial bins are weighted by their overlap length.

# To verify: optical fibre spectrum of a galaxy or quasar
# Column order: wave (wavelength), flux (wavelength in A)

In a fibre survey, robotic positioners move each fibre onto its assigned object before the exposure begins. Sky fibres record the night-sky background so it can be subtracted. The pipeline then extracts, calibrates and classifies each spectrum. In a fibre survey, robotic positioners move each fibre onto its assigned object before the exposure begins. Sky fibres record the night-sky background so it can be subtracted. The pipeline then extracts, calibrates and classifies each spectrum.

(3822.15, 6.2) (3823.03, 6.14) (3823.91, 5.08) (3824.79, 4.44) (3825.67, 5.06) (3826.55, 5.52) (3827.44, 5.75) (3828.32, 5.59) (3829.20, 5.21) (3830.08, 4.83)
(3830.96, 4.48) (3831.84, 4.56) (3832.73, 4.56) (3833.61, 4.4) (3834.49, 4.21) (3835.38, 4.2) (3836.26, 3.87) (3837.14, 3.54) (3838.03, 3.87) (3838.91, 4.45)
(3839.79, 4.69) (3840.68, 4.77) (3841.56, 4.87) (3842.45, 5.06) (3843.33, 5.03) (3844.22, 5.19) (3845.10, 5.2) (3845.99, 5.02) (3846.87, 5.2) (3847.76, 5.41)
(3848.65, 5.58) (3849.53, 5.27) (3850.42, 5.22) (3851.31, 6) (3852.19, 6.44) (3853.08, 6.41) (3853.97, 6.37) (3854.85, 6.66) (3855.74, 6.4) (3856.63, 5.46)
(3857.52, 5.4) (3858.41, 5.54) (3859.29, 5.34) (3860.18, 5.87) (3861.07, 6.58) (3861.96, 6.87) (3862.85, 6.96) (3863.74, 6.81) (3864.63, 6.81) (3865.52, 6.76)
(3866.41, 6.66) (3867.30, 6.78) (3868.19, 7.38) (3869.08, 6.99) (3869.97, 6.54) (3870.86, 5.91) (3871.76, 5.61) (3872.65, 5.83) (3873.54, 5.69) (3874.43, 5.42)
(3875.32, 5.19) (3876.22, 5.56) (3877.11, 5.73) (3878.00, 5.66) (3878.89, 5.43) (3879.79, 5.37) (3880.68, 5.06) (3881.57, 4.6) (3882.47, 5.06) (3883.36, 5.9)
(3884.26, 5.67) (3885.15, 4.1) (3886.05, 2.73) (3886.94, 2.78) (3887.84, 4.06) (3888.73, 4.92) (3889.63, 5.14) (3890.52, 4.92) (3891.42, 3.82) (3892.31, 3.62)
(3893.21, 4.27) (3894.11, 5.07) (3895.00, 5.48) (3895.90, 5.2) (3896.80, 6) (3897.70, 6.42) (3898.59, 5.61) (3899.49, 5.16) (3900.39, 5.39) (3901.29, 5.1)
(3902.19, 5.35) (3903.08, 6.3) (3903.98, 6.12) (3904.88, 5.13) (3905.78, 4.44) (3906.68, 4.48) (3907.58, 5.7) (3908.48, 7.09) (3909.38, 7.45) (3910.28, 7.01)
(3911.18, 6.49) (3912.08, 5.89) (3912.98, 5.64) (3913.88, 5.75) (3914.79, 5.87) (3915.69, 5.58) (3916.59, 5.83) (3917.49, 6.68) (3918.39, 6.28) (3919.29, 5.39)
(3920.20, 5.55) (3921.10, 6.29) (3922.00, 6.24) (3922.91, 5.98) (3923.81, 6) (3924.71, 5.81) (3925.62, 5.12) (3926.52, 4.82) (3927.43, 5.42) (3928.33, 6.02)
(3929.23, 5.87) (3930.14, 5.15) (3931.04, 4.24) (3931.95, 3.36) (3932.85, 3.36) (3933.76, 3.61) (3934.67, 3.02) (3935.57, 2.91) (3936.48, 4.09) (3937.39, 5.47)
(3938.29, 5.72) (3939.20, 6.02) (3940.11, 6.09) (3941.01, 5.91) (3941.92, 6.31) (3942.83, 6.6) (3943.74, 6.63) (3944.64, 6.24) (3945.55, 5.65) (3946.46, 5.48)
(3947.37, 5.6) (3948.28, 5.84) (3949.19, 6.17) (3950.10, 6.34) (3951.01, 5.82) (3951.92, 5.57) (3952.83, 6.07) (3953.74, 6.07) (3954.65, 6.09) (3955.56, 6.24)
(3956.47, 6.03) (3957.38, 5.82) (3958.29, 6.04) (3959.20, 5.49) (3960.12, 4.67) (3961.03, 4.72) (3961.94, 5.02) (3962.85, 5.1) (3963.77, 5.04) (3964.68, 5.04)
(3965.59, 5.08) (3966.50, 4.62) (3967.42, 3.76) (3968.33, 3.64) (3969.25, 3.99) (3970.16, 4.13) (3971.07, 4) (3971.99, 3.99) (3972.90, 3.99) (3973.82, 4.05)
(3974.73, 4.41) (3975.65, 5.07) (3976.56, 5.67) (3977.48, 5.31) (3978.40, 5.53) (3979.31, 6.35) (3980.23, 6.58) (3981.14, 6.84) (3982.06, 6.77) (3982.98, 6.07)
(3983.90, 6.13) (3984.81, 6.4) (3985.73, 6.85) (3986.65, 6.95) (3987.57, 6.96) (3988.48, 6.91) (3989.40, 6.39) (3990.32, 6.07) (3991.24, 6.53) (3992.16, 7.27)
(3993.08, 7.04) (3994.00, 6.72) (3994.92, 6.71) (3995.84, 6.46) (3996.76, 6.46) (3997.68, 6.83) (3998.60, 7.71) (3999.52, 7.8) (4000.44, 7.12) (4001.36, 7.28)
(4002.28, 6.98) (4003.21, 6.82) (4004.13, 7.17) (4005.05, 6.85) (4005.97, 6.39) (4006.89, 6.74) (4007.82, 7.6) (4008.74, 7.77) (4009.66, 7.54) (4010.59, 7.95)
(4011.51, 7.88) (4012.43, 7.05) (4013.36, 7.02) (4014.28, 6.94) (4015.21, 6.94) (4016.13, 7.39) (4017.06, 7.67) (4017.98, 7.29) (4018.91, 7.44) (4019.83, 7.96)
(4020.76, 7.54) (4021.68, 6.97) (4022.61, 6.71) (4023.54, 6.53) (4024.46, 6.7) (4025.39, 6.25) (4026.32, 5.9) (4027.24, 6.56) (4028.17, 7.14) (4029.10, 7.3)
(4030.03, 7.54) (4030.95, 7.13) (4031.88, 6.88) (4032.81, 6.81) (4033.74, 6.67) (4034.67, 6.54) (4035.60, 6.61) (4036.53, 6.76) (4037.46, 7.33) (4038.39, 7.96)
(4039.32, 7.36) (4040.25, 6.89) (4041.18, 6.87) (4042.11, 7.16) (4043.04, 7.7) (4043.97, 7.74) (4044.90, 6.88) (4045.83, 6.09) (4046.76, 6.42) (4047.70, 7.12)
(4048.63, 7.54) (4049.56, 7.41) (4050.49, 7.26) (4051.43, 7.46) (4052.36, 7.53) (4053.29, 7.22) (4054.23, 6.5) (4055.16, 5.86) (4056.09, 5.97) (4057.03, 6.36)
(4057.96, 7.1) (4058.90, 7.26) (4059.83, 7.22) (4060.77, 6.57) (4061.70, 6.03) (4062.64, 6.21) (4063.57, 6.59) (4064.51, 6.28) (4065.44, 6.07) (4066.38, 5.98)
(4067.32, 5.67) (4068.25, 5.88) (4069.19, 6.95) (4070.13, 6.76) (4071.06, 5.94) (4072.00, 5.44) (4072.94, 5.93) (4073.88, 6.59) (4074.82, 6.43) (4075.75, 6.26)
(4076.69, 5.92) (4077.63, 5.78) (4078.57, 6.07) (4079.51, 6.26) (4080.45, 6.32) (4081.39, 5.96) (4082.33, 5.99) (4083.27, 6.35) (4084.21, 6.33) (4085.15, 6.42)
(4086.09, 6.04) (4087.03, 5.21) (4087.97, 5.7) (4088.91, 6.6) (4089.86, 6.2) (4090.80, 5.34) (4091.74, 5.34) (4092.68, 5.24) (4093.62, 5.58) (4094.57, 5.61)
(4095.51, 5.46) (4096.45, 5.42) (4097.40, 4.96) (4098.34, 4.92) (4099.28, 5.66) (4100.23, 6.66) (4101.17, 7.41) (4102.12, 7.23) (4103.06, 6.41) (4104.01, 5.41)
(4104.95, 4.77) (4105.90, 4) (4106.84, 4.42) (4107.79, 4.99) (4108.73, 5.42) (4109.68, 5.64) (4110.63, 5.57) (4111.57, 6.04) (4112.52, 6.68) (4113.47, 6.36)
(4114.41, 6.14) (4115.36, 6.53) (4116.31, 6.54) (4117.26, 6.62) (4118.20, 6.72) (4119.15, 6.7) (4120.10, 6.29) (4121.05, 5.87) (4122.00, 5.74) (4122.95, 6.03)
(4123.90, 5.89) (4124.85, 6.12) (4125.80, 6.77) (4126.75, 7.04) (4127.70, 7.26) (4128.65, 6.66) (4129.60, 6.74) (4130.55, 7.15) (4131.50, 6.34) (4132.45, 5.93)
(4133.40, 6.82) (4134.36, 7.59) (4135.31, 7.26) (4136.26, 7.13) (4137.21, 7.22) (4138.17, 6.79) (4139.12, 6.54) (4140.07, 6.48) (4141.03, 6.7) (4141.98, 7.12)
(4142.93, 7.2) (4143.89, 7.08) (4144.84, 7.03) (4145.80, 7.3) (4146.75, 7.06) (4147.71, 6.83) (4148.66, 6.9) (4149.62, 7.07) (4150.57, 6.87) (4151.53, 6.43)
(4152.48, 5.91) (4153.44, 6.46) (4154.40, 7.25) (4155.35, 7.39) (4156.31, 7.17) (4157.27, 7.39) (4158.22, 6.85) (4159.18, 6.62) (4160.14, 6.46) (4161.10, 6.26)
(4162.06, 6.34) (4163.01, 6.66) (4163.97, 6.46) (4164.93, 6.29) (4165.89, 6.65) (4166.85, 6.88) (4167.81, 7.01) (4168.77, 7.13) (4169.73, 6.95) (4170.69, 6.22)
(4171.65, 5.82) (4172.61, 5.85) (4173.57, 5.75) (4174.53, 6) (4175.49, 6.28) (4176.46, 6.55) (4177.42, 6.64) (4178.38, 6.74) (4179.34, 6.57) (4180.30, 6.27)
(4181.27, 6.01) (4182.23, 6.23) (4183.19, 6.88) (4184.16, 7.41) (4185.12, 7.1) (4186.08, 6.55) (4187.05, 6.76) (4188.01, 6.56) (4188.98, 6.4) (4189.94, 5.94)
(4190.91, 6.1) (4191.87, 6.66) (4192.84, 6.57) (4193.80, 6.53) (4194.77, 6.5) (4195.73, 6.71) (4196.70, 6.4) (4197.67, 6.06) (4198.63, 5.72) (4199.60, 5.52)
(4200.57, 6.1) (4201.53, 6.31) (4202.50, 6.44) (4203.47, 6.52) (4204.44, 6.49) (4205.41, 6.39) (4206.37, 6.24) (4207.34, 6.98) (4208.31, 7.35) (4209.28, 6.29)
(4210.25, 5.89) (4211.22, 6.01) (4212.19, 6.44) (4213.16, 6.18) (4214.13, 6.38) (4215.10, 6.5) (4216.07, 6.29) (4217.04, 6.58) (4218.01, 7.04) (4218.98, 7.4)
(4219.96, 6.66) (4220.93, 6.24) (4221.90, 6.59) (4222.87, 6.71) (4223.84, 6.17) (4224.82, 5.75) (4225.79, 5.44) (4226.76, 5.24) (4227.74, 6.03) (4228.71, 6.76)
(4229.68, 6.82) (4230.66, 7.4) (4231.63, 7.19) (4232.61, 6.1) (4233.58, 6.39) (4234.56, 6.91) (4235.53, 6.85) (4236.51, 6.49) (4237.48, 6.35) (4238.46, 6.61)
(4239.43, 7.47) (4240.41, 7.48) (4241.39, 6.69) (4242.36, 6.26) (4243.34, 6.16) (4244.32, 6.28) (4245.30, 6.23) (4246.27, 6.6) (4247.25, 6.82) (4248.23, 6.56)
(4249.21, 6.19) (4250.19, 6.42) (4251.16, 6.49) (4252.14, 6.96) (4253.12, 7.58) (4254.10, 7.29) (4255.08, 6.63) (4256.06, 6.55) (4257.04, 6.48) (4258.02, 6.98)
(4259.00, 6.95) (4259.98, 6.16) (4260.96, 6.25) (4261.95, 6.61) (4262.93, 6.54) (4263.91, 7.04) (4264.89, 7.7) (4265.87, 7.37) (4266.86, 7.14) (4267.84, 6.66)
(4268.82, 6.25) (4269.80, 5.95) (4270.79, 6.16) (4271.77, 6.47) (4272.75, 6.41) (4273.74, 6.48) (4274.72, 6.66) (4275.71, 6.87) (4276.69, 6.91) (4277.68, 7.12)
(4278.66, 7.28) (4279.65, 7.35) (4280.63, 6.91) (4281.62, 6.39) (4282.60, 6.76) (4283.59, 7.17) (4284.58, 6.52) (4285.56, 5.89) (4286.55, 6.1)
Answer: 1.28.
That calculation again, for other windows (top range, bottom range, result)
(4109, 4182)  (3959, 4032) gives 1.12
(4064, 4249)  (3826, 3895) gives 1.39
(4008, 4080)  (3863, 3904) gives 1.36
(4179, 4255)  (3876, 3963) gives 1.39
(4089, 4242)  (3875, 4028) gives 1.23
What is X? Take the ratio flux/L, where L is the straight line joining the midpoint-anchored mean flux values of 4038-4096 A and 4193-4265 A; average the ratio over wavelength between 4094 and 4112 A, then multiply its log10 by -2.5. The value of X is 0.16 mag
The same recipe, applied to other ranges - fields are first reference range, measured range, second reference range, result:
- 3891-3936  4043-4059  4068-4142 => -0.170 mag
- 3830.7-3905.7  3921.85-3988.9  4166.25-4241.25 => 0.049 mag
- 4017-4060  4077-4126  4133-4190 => 0.159 mag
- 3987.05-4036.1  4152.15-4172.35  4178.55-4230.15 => -0.021 mag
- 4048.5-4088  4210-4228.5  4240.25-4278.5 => 0.052 mag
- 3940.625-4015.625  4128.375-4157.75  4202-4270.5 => -0.081 mag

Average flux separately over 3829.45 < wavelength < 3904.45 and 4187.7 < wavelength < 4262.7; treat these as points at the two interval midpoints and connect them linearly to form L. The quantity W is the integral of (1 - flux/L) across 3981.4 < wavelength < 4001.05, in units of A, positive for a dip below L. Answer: -3.5 A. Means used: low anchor 5.35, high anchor 6.5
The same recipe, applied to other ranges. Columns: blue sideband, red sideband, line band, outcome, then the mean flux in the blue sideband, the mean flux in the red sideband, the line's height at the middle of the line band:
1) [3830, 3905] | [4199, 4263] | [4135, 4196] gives -3.42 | 5.36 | 6.52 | 6.31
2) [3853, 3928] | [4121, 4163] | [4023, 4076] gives -3.08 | 5.66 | 6.76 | 6.36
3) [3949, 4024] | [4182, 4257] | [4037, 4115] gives 1.03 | 6.24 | 6.52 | 6.34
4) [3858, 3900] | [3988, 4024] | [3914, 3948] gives 4.05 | 5.51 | 7.09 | 6.15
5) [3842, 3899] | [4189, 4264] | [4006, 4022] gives -3.88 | 5.55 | 6.5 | 5.93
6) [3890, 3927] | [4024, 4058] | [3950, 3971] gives 3.20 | 5.62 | 6.93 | 6.13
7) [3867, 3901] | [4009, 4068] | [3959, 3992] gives 4.51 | 5.26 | 6.94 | 6.25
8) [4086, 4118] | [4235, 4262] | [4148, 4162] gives -1.57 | 5.77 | 6.66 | 6.09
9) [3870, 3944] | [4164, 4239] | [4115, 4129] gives -0.68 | 5.34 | 6.45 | 6.15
